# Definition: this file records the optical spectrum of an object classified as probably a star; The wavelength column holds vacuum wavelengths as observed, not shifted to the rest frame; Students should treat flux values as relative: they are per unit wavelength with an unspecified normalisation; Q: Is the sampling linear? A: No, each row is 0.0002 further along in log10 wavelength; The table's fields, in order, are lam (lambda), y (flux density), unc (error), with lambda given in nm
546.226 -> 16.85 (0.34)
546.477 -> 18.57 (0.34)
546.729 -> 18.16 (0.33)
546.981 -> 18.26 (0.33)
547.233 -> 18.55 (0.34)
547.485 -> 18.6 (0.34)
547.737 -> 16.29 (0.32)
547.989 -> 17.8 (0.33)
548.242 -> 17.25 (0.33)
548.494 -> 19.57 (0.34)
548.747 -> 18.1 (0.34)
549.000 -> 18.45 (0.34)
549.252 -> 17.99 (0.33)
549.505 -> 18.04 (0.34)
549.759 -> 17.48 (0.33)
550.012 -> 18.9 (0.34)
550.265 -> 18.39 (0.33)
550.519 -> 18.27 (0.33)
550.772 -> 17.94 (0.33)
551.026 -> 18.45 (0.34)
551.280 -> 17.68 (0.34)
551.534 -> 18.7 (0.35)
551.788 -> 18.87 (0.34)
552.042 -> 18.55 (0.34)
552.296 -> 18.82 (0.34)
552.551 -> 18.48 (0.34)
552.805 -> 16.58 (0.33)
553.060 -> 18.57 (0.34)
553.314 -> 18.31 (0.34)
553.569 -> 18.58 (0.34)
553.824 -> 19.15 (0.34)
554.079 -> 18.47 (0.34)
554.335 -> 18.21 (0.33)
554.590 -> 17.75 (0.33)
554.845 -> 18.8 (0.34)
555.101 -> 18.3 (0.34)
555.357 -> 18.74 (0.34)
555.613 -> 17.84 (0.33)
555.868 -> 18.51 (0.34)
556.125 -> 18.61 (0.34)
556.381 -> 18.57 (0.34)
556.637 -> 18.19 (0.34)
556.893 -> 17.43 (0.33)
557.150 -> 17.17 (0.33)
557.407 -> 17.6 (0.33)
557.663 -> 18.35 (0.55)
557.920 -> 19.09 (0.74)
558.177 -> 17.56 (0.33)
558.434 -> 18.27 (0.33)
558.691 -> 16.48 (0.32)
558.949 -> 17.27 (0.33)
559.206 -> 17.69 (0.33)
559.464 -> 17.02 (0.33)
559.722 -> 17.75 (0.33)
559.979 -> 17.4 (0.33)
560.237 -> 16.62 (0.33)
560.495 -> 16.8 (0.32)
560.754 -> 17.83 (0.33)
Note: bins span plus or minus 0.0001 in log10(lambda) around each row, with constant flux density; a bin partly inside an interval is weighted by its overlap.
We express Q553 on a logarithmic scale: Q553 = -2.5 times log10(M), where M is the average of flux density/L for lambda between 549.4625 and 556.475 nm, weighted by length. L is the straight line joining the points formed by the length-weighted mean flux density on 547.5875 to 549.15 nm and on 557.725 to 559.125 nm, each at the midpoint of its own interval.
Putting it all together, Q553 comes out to -0.029 mag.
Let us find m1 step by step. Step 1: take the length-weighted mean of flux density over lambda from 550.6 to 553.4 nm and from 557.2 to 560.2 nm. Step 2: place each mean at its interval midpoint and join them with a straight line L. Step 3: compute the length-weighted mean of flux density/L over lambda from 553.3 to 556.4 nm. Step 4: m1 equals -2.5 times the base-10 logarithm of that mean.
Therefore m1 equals -0.03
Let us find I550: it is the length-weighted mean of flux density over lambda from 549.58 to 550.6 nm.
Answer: 18.2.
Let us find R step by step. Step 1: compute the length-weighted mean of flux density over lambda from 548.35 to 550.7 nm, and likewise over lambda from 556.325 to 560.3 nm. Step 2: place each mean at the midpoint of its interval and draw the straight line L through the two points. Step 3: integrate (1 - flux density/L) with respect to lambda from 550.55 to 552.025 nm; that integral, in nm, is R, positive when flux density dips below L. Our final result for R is -0.01 nm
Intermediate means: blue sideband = 18.3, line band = 18.3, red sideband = 17.7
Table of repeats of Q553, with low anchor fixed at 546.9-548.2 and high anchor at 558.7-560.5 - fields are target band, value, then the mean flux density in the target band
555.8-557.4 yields -0.04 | 18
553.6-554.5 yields -0.06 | 18.6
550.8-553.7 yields -0.04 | 18.3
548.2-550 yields -0.03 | 18.2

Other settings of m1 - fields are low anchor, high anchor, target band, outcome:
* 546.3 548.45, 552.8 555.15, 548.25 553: -0.006 mag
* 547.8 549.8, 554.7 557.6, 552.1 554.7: -0.011 mag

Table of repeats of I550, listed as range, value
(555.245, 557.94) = 18.2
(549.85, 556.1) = 18.4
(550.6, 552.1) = 18.4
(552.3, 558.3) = 18.2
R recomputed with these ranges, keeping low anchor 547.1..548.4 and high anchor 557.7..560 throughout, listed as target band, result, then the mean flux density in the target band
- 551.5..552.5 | -0.06 nm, 18.7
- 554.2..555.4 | -0.04 nm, 18.3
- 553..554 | -0.05 nm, 18.7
